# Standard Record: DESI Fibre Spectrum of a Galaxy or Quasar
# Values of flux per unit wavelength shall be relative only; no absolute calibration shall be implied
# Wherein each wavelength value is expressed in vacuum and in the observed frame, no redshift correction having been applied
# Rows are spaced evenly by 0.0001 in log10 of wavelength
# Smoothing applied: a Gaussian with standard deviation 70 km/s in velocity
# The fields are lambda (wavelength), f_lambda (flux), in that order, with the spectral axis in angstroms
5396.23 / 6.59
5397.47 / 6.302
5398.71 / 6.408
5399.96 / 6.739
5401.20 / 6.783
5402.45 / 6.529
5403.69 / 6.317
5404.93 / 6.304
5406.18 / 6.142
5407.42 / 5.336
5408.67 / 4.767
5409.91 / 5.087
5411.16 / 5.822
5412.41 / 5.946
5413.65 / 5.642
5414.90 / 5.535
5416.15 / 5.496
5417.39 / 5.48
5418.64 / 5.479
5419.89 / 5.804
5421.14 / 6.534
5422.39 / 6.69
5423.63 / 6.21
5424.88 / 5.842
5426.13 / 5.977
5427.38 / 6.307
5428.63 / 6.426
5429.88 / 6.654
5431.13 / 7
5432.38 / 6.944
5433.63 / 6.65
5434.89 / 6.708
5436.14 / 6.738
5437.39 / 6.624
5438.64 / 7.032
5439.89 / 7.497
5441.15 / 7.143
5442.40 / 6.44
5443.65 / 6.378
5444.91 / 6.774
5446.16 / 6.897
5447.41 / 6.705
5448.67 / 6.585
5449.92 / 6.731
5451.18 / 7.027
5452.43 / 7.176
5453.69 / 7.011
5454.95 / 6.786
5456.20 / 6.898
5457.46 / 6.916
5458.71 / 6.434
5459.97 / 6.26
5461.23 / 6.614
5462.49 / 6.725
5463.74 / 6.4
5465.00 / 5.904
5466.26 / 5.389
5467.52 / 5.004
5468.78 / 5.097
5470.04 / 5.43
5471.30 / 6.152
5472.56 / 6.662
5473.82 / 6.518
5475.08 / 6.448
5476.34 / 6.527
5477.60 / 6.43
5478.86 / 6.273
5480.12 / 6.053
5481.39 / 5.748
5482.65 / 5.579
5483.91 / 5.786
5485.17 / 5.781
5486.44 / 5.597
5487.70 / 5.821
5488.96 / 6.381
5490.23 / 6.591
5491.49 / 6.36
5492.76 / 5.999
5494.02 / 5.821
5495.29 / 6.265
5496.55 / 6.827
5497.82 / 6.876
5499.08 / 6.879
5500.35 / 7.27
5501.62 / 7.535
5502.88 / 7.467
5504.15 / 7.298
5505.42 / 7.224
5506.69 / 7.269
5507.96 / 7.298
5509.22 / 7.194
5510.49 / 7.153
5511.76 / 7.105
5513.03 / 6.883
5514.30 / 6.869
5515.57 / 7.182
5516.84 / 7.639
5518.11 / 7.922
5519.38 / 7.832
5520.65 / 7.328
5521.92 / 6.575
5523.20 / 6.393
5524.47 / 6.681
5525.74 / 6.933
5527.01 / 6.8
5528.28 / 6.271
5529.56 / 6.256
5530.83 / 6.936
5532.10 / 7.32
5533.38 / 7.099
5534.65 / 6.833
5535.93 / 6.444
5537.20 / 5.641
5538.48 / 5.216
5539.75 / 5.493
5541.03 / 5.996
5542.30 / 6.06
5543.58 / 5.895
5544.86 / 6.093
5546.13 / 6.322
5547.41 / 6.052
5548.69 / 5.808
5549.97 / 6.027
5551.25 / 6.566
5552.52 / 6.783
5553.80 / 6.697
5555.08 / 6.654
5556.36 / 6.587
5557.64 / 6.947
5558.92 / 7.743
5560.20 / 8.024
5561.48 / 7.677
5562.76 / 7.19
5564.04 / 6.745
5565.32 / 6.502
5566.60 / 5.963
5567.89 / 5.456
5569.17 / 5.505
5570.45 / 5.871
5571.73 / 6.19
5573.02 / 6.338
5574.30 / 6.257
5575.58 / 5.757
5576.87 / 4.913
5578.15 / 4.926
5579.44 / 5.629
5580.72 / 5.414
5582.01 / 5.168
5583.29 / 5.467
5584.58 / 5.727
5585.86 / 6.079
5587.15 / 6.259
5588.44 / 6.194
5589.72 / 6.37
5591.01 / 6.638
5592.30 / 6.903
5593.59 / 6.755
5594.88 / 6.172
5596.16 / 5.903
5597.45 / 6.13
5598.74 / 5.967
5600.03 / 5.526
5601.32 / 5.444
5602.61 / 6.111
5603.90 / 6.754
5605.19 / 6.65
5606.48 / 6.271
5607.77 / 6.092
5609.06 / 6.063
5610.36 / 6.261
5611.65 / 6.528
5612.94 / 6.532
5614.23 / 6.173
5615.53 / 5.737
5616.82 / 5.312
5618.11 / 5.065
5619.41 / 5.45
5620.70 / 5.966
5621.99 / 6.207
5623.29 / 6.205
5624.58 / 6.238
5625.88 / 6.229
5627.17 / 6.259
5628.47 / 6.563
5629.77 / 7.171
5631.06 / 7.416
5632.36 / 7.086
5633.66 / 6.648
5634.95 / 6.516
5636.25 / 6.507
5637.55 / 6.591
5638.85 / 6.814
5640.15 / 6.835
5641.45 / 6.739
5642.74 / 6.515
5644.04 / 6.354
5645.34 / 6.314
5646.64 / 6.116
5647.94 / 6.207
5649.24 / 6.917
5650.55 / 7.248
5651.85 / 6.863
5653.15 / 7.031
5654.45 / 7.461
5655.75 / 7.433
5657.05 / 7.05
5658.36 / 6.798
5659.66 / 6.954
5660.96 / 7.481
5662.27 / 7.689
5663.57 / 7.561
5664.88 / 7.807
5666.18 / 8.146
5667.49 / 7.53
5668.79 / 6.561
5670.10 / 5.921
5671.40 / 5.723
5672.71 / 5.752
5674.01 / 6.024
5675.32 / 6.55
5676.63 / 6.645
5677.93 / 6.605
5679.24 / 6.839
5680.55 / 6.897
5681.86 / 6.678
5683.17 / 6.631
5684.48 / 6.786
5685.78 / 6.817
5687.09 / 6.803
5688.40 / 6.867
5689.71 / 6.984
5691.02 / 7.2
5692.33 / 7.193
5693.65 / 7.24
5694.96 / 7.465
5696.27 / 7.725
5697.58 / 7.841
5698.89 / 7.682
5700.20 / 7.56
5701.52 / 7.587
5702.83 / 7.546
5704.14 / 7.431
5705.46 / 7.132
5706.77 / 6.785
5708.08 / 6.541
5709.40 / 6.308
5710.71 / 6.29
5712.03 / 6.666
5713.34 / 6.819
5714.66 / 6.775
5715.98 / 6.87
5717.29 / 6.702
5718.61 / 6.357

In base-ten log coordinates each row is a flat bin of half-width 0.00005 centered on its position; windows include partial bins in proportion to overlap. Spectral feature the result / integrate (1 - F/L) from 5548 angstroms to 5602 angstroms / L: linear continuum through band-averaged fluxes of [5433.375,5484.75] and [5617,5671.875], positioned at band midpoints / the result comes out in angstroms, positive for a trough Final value 3.25 angstroms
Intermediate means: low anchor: 6.44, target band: 6.21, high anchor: 6.71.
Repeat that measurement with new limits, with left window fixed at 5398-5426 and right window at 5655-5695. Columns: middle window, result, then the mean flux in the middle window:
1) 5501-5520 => -3.0 angstroms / 7.33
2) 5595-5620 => 2.5 angstroms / 6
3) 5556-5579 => 0.6 angstroms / 6.36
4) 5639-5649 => 0.5 angstroms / 6.48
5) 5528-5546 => 0.4 angstroms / 6.26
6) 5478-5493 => 0.5 angstroms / 6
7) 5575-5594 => 2.1 angstroms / 5.87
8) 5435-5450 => -1.8 angstroms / 6.8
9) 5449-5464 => -1.6 angstroms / 6.76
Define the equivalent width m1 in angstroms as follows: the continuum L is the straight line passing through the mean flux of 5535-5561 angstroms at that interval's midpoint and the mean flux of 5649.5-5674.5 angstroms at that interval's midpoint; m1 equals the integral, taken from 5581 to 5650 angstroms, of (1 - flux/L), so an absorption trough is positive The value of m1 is 4.9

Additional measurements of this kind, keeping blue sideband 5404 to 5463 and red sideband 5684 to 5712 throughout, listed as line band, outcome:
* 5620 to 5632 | 0.8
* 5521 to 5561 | 1.1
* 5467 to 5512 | 0.8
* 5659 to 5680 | 0.5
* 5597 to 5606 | 1.0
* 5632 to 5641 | 0.3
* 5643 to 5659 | 0.4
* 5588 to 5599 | 0.8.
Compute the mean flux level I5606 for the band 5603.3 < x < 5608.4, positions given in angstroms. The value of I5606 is 6.44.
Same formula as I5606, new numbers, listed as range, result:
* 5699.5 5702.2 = 7.57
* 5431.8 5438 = 6.73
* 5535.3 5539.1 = 5.77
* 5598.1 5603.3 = 5.77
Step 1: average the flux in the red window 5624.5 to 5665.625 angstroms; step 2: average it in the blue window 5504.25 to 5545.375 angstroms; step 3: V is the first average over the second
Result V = 1.02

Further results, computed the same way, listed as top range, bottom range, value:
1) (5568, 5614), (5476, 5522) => 0.89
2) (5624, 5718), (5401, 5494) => 1.10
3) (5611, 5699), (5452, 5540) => 1.03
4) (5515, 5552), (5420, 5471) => 1.01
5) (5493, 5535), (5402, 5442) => 1.13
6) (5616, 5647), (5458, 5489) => 1.06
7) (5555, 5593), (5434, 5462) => 0.92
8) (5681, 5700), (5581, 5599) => 1.17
